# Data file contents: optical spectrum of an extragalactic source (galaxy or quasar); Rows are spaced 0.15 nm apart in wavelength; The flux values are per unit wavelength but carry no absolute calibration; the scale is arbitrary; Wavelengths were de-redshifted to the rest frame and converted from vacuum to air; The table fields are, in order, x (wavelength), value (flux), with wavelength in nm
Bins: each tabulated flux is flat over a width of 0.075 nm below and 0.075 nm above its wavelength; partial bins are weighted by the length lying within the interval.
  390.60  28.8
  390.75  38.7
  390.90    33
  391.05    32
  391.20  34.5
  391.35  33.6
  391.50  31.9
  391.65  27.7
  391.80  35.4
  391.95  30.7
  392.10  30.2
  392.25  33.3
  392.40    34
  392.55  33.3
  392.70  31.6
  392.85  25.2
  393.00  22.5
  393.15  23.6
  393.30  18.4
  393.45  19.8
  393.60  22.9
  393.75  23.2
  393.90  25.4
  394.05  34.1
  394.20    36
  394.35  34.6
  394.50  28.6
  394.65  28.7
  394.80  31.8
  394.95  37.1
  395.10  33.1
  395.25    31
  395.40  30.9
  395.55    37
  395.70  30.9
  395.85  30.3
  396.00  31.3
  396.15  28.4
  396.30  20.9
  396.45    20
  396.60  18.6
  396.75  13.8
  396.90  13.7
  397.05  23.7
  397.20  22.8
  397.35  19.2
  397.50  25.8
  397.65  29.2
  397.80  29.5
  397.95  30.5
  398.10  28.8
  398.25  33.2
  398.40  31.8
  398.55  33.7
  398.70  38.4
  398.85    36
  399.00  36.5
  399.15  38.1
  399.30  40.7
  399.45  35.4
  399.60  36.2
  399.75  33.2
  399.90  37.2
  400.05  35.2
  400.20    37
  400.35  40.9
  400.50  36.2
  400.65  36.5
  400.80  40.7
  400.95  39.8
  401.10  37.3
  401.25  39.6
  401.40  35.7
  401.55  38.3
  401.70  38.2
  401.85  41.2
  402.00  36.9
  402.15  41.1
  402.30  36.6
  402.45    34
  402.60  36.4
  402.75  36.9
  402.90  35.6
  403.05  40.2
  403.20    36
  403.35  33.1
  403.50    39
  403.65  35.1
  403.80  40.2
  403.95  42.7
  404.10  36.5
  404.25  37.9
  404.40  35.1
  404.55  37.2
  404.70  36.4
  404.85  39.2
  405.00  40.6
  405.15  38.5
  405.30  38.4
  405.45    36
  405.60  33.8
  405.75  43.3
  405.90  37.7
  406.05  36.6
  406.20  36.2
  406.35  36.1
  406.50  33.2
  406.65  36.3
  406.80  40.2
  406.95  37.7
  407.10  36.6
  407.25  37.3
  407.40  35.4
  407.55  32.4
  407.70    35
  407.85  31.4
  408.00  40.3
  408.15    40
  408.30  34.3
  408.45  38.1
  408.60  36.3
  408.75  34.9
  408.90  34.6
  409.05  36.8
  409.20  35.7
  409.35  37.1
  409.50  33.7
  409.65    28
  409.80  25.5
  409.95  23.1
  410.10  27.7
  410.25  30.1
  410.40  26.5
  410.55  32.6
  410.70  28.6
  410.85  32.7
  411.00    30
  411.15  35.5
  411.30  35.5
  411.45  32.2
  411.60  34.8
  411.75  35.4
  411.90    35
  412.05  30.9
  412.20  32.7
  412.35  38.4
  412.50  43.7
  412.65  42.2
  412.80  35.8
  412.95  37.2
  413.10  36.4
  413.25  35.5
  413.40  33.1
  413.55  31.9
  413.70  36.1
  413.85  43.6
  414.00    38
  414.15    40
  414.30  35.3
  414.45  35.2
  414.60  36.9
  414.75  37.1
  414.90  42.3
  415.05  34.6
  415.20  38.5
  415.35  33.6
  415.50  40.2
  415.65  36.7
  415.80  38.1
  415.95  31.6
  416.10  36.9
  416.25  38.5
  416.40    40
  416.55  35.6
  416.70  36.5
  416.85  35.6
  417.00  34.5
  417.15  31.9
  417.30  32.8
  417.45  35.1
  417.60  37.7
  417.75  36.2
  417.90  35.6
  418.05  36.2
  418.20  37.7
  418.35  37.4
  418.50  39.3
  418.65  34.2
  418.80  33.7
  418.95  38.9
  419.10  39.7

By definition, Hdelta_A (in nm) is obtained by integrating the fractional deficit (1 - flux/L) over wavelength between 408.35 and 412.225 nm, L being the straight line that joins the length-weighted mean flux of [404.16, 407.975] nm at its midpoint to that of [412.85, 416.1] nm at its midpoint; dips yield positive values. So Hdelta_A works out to 0.45 nm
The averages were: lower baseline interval 36.8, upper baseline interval 36.8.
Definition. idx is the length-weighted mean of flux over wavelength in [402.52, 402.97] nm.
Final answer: 36.3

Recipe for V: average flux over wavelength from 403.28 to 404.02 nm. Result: 38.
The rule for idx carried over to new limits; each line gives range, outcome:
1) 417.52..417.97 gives 36.5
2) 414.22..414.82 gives 36.1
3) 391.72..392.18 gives 32.1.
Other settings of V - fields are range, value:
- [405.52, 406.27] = 37.5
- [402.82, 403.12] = 37.8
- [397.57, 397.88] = 29.3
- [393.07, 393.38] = 21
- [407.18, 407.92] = 34.3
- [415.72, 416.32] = 36.3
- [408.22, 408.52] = 36.2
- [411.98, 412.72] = 37.6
